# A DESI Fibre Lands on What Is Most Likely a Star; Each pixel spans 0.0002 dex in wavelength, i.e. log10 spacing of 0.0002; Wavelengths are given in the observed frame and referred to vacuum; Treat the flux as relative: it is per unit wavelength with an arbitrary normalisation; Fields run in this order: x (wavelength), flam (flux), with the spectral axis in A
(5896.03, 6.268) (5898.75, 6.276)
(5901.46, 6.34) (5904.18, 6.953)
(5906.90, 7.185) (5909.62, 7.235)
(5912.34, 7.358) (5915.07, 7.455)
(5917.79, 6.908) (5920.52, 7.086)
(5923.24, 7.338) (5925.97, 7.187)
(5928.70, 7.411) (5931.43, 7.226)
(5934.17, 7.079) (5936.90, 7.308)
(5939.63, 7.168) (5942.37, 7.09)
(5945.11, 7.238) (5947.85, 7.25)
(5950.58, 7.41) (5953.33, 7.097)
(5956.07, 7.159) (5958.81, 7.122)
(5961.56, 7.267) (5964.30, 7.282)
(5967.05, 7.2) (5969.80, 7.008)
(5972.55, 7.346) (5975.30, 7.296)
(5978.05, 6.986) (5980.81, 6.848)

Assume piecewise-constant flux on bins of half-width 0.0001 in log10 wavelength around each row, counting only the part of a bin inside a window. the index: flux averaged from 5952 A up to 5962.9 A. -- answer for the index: 7.16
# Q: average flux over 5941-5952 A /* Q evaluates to 7.24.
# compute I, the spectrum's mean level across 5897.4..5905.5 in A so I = 6.53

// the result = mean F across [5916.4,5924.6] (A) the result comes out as 7.12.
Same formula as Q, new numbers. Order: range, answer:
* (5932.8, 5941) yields 7.19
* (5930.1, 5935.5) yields 7.14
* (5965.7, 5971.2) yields 7.1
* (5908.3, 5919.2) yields 7.24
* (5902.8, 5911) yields 7.12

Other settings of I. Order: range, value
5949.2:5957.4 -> 7.22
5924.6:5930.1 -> 7.3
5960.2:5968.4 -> 7.25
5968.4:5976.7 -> 7.22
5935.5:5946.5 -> 7.2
